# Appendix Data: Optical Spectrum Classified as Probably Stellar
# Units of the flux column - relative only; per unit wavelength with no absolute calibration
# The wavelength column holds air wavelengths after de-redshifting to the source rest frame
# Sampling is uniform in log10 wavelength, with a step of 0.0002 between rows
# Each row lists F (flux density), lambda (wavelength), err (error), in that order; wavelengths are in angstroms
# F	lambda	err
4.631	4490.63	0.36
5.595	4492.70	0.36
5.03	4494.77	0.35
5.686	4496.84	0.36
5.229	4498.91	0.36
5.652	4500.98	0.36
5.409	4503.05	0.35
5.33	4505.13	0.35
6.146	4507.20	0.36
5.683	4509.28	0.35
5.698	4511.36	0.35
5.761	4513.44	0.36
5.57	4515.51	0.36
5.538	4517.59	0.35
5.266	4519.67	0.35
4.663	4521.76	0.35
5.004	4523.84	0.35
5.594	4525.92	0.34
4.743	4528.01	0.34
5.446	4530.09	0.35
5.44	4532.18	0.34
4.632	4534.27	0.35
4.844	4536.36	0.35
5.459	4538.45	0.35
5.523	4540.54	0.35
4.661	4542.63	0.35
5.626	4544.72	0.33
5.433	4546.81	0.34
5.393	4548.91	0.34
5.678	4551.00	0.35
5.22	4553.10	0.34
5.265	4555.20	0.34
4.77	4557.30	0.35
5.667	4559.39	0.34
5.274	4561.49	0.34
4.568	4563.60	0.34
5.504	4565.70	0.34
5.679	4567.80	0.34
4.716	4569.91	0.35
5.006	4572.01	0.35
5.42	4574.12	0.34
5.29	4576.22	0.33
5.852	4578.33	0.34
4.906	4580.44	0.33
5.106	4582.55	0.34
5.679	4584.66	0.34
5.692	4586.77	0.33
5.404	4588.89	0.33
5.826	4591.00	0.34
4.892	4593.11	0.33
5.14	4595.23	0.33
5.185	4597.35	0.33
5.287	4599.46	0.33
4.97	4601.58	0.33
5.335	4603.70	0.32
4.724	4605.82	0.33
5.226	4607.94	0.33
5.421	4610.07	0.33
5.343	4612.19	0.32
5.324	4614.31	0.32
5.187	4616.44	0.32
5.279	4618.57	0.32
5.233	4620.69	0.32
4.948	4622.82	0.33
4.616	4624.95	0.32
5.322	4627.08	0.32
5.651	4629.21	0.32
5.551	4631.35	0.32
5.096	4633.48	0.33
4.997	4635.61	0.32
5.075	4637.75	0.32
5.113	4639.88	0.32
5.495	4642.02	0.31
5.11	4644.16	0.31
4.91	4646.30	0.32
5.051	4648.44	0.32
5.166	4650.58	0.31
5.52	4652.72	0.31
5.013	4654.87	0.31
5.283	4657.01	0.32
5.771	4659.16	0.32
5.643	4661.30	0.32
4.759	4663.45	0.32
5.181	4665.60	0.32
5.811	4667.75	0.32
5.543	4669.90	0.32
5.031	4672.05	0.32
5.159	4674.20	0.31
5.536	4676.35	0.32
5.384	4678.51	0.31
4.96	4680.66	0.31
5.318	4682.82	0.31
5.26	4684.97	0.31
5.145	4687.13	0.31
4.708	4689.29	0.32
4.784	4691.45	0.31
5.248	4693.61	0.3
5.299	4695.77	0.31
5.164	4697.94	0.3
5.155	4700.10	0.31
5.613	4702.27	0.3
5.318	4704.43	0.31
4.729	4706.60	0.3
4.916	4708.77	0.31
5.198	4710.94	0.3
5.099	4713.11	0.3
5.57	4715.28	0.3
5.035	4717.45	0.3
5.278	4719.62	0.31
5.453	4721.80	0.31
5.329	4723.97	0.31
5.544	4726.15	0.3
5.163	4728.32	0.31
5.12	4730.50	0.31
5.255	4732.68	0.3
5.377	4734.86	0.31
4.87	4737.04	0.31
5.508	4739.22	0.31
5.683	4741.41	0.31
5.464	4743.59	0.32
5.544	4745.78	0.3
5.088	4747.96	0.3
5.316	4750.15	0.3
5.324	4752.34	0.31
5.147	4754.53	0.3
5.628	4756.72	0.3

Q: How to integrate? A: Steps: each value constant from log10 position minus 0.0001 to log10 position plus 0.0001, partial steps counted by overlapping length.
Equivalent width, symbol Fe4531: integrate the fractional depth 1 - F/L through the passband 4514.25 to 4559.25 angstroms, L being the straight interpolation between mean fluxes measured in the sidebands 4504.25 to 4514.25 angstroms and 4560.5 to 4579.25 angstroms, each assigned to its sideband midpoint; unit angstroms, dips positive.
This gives 2.2 angstroms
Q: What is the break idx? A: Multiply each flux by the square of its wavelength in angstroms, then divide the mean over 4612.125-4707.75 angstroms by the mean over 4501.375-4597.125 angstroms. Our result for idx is 1.03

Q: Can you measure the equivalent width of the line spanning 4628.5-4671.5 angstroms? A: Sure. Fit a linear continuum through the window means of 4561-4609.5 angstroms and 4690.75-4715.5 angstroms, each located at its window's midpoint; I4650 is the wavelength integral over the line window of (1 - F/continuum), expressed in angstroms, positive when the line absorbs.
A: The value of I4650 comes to -0.65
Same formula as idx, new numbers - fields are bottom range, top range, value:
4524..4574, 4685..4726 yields 1.06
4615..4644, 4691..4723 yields 1.03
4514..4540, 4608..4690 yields 1.06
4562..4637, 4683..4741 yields 1.04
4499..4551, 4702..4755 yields 1.07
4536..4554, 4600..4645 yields 1.01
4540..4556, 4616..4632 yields 1.01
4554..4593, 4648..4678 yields 1.04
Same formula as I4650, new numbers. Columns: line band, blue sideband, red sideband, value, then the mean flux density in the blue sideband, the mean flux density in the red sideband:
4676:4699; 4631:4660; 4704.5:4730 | 0.3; 5.21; 5.21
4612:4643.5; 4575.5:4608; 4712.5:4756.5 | 0.5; 5.28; 5.32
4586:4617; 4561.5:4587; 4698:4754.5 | 0.1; 5.27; 5.27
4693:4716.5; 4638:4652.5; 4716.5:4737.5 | 0.1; 5.16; 5.26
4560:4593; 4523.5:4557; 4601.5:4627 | -0.8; 5.24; 5.15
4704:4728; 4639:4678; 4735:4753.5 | 0.5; 5.28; 5.35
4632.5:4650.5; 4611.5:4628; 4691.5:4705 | 0.3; 5.15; 5.26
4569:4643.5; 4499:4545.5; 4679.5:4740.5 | 0.6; 5.35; 5.2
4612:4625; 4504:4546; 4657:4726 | 0.3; 5.33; 5.24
